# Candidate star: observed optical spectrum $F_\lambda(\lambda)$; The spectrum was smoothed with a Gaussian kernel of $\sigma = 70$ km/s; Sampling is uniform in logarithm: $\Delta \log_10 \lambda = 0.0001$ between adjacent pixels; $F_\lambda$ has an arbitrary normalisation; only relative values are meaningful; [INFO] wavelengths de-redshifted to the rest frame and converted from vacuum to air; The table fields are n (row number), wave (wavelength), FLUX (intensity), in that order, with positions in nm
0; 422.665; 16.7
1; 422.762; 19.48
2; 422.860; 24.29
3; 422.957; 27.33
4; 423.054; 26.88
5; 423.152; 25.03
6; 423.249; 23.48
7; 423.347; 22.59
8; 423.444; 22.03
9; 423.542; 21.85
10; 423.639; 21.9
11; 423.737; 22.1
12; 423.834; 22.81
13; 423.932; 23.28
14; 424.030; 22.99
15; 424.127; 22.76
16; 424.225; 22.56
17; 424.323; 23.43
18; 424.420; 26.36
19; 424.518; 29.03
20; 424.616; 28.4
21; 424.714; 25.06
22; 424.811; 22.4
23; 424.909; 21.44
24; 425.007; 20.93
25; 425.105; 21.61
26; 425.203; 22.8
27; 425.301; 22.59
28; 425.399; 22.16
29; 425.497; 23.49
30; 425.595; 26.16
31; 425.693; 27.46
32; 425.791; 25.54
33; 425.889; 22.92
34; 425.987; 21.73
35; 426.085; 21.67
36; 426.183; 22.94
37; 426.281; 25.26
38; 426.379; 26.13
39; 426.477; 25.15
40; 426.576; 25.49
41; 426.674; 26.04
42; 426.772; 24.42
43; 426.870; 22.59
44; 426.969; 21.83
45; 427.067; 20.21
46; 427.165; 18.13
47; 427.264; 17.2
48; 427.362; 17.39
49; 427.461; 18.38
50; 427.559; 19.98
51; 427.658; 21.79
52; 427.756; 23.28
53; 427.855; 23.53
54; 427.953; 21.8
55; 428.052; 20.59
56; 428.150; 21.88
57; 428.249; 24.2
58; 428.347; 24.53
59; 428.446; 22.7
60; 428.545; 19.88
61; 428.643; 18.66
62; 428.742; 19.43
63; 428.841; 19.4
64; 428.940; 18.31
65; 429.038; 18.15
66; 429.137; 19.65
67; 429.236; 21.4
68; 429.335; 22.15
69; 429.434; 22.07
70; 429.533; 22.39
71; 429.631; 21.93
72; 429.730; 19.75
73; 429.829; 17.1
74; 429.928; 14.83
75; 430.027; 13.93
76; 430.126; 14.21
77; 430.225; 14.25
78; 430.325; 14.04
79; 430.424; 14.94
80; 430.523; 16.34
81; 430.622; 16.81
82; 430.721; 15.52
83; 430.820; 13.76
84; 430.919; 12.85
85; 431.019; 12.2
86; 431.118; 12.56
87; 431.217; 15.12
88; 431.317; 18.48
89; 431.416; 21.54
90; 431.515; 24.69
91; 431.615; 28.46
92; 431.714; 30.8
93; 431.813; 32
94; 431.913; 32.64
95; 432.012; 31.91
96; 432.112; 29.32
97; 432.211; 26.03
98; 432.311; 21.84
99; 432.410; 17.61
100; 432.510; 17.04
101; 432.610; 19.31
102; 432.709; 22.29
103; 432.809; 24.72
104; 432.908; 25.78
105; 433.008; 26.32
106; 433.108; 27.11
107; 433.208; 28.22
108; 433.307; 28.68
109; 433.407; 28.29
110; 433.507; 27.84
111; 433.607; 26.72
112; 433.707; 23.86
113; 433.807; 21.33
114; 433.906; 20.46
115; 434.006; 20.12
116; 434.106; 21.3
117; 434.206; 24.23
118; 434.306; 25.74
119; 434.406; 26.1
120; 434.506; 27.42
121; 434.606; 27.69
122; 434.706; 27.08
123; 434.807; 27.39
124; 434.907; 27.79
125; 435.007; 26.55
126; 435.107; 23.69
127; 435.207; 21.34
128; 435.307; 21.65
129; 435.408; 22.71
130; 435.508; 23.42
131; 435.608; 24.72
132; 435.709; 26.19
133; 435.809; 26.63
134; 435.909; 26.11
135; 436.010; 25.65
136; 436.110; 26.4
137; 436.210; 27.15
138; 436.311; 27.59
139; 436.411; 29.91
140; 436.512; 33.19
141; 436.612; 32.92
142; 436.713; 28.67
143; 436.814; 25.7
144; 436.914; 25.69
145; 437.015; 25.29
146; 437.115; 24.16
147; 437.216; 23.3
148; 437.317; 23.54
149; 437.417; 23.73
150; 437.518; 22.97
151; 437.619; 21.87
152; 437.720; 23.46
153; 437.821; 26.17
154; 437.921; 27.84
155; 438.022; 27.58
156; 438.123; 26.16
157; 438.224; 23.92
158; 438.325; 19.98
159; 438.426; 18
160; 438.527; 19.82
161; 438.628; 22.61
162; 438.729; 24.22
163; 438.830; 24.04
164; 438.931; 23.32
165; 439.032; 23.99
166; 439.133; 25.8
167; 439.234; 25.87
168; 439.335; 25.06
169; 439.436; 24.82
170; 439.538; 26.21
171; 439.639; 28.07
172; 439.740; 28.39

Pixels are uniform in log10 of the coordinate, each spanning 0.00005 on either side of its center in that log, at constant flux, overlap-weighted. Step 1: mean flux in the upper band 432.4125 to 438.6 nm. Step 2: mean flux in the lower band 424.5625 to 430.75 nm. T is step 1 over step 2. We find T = 1.2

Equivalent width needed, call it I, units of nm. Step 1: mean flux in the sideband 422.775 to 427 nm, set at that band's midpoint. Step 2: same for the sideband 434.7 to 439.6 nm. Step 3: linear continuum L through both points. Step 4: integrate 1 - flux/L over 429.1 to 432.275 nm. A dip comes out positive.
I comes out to 0.56 nm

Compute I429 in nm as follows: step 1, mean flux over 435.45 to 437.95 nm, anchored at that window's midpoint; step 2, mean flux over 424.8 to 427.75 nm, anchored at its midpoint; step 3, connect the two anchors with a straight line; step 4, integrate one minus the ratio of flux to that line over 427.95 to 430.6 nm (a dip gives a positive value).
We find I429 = 0.49 nm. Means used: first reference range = 22.5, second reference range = 26.1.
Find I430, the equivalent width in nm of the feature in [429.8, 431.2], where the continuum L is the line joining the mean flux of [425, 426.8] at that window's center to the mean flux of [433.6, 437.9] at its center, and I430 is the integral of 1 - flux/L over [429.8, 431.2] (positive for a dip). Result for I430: 0.57 nm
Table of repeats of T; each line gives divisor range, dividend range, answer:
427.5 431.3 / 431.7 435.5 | 1.36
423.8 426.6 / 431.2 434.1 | 1.04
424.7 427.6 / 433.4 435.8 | 1.09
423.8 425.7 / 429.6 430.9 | 0.66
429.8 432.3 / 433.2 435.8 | 1.26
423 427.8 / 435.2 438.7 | 1.09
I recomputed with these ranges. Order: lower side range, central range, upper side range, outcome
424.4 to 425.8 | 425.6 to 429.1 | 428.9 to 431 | -0.16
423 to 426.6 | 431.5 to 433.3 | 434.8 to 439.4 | -0.10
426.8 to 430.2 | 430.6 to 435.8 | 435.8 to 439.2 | -0.20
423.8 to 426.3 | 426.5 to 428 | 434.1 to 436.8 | 0.17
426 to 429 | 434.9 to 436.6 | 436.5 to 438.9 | -0.14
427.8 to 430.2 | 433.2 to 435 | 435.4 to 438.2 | -0.12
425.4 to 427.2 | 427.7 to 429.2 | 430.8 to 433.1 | 0.15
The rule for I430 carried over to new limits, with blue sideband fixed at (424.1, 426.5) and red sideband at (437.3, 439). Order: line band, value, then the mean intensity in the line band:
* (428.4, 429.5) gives 0.169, 20.2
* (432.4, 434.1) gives -0.019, 23.9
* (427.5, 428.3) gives 0.061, 22.1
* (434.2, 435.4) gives -0.095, 25.5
